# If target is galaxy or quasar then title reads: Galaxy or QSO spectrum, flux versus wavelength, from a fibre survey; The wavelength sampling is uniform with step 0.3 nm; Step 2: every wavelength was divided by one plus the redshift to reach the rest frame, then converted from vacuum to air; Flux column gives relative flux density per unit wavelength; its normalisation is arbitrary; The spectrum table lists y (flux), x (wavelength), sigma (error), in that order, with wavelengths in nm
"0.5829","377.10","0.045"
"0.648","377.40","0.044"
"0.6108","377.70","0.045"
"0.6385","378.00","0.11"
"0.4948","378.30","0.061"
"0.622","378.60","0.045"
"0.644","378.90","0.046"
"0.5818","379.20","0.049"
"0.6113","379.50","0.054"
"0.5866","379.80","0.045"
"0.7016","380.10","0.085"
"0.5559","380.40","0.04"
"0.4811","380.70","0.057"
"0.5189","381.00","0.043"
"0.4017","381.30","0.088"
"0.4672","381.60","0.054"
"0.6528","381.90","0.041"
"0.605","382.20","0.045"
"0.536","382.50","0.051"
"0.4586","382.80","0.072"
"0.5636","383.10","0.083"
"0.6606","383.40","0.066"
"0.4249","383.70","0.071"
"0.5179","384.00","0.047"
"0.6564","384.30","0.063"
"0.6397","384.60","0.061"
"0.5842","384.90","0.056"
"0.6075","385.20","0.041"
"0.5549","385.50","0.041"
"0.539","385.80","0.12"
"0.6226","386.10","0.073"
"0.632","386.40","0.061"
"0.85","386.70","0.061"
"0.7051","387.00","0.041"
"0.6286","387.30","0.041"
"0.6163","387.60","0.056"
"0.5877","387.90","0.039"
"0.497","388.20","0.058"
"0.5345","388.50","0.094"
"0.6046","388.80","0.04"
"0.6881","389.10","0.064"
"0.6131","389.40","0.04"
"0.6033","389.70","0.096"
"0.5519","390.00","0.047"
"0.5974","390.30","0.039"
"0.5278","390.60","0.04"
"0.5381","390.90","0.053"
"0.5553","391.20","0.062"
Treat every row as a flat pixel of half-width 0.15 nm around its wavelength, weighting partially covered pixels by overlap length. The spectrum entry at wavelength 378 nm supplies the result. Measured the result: 0.6385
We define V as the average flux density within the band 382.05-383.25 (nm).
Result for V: 0.541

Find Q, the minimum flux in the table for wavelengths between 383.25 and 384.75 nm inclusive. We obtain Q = 0.4249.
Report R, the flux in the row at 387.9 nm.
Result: 0.5877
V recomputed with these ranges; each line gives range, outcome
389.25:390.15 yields 0.589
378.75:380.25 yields 0.625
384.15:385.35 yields 0.622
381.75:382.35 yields 0.629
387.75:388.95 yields 0.556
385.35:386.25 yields 0.572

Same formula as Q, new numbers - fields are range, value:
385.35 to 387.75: 0.539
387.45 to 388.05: 0.5877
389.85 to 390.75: 0.5278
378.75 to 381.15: 0.4811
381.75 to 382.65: 0.536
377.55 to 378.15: 0.6108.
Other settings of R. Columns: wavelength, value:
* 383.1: 0.5636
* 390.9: 0.5381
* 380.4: 0.5559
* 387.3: 0.6286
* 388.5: 0.5345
